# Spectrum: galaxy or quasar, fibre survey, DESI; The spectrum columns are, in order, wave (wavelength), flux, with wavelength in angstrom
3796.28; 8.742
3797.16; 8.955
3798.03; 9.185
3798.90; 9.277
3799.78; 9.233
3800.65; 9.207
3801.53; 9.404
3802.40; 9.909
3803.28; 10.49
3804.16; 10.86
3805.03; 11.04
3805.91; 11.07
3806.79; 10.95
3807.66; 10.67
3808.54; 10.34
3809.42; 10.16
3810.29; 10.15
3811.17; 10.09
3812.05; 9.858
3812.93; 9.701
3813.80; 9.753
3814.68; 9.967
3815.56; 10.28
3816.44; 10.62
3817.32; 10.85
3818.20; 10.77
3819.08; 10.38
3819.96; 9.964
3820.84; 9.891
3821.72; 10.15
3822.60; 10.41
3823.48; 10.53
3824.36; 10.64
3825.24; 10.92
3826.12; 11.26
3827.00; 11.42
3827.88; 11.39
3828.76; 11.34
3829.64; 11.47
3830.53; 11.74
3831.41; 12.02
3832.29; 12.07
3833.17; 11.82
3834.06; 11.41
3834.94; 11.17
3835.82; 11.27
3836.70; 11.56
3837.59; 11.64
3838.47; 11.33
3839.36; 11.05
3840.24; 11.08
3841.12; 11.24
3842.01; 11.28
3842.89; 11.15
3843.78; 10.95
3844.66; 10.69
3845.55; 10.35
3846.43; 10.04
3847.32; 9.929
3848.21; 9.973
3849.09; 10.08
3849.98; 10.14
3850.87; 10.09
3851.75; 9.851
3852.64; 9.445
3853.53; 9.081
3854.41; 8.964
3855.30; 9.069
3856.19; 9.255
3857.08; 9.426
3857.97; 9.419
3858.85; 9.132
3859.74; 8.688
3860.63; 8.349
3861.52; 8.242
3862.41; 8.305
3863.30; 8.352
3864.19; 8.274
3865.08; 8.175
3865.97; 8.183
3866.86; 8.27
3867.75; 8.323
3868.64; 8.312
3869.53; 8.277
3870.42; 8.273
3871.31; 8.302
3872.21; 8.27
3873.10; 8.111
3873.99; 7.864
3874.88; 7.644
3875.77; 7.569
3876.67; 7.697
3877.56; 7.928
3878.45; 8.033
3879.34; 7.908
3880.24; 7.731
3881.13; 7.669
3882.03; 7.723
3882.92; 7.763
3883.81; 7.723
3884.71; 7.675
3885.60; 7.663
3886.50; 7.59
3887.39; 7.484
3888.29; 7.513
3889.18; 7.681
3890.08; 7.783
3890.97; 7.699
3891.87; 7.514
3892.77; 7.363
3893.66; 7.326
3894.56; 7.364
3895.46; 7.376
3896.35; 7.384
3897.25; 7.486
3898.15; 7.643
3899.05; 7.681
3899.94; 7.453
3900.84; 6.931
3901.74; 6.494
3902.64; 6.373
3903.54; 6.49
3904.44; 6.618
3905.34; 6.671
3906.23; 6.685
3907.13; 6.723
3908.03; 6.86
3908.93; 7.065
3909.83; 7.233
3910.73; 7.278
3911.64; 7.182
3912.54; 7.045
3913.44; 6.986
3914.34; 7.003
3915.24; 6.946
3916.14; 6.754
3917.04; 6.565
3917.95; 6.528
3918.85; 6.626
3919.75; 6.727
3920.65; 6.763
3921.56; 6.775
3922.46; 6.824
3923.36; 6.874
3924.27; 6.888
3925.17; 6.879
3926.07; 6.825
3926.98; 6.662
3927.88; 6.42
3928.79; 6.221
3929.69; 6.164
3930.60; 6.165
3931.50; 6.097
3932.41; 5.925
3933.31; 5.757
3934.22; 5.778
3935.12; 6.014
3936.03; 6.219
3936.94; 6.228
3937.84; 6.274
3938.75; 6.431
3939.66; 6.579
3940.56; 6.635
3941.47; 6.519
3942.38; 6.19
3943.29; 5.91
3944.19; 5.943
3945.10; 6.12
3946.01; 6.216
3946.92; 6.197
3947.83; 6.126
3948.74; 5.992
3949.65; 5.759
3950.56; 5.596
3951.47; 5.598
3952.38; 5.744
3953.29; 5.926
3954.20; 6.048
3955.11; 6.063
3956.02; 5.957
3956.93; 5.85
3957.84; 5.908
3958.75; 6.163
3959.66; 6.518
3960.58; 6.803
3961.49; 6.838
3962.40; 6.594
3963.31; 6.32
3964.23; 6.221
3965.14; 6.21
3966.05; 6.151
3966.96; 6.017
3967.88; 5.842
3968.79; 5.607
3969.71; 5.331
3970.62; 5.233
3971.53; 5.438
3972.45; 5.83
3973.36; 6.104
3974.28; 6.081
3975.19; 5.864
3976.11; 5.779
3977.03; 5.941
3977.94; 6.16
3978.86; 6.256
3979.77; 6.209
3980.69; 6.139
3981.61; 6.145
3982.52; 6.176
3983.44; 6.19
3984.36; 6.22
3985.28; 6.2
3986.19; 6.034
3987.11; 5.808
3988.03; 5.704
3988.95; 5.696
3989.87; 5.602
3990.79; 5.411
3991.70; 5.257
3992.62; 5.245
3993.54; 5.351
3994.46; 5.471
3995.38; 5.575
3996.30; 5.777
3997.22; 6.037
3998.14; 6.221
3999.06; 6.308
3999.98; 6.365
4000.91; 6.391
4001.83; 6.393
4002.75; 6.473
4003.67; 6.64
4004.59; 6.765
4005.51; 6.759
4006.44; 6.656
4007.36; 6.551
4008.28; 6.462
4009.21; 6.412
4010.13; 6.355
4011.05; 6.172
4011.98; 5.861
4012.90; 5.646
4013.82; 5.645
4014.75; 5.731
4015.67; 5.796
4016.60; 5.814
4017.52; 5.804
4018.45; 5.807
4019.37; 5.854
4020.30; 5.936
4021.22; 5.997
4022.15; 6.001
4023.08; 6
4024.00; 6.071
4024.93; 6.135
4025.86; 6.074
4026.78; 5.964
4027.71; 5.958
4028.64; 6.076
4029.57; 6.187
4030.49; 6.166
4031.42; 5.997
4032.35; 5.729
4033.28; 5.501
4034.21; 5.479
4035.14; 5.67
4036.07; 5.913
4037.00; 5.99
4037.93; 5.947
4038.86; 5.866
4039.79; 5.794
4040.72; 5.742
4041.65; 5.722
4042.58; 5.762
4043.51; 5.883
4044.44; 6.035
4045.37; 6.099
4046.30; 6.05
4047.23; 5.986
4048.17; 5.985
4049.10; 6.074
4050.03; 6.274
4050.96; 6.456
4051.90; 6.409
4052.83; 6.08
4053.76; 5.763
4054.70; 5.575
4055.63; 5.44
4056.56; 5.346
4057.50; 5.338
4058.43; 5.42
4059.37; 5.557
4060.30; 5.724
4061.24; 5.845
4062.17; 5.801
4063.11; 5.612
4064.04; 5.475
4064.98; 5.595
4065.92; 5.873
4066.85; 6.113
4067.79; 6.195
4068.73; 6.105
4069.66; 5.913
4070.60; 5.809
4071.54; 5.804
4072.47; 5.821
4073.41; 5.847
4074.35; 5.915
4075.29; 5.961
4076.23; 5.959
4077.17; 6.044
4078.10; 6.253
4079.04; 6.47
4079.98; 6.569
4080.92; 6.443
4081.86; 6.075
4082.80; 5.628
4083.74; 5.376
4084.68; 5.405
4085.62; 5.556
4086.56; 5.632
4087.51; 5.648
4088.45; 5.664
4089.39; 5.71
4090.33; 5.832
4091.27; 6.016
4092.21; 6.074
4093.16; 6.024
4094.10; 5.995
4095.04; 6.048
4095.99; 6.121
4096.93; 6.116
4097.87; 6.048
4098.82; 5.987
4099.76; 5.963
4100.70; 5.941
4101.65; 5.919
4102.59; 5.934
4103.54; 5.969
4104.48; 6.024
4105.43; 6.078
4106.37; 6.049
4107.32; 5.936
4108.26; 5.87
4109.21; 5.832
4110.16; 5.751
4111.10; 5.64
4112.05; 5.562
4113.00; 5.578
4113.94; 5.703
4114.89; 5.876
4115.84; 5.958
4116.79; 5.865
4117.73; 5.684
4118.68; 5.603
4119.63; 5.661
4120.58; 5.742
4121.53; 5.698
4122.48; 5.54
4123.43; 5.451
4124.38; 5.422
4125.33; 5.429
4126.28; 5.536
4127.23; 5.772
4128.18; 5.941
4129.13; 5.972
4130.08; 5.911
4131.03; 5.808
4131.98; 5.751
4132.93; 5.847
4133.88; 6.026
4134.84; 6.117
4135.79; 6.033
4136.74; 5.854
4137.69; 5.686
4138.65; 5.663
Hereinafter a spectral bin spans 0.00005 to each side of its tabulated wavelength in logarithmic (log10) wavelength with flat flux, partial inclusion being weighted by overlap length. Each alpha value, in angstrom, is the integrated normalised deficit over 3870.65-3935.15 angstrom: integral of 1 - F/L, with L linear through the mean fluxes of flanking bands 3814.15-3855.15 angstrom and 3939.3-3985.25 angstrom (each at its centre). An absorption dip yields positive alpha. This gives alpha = 8.6 angstrom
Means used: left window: 10.7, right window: 6.07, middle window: 7.13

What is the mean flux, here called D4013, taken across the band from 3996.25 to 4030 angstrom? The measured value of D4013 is 6.14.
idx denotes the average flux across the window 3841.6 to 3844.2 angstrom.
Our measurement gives 11.1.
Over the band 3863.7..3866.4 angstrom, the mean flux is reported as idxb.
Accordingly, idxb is 8.21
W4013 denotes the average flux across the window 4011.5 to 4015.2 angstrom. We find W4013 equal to 5.72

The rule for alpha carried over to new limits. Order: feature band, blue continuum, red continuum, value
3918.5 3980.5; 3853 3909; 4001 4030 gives 7.0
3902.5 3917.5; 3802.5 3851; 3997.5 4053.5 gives 3.3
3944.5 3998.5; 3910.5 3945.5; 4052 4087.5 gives 3.0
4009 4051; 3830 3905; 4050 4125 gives 4.3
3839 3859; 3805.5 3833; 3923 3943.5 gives -1.1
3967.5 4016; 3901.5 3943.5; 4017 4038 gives 1.2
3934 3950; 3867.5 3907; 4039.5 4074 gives 1.9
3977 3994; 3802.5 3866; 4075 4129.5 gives 4.2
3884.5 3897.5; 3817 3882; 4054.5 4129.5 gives 2.2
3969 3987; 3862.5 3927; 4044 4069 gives 1.8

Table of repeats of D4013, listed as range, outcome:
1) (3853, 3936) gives 7.43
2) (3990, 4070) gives 5.94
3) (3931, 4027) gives 6.04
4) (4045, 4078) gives 5.87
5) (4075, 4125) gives 5.86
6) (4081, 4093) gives 5.75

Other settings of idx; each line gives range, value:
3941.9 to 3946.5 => 6.08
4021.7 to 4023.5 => 5.99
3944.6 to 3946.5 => 6.15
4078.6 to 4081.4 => 6.49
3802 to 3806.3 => 10.7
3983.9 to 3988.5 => 5.99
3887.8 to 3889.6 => 7.6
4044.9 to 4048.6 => 6.03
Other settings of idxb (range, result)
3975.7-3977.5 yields 5.87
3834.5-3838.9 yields 11.4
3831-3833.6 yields 12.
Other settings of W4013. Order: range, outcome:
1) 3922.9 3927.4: 6.82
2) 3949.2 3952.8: 5.67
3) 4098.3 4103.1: 5.94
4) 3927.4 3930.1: 6.28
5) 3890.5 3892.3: 7.62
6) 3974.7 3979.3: 6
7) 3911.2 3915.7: 7.04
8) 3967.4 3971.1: 5.5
